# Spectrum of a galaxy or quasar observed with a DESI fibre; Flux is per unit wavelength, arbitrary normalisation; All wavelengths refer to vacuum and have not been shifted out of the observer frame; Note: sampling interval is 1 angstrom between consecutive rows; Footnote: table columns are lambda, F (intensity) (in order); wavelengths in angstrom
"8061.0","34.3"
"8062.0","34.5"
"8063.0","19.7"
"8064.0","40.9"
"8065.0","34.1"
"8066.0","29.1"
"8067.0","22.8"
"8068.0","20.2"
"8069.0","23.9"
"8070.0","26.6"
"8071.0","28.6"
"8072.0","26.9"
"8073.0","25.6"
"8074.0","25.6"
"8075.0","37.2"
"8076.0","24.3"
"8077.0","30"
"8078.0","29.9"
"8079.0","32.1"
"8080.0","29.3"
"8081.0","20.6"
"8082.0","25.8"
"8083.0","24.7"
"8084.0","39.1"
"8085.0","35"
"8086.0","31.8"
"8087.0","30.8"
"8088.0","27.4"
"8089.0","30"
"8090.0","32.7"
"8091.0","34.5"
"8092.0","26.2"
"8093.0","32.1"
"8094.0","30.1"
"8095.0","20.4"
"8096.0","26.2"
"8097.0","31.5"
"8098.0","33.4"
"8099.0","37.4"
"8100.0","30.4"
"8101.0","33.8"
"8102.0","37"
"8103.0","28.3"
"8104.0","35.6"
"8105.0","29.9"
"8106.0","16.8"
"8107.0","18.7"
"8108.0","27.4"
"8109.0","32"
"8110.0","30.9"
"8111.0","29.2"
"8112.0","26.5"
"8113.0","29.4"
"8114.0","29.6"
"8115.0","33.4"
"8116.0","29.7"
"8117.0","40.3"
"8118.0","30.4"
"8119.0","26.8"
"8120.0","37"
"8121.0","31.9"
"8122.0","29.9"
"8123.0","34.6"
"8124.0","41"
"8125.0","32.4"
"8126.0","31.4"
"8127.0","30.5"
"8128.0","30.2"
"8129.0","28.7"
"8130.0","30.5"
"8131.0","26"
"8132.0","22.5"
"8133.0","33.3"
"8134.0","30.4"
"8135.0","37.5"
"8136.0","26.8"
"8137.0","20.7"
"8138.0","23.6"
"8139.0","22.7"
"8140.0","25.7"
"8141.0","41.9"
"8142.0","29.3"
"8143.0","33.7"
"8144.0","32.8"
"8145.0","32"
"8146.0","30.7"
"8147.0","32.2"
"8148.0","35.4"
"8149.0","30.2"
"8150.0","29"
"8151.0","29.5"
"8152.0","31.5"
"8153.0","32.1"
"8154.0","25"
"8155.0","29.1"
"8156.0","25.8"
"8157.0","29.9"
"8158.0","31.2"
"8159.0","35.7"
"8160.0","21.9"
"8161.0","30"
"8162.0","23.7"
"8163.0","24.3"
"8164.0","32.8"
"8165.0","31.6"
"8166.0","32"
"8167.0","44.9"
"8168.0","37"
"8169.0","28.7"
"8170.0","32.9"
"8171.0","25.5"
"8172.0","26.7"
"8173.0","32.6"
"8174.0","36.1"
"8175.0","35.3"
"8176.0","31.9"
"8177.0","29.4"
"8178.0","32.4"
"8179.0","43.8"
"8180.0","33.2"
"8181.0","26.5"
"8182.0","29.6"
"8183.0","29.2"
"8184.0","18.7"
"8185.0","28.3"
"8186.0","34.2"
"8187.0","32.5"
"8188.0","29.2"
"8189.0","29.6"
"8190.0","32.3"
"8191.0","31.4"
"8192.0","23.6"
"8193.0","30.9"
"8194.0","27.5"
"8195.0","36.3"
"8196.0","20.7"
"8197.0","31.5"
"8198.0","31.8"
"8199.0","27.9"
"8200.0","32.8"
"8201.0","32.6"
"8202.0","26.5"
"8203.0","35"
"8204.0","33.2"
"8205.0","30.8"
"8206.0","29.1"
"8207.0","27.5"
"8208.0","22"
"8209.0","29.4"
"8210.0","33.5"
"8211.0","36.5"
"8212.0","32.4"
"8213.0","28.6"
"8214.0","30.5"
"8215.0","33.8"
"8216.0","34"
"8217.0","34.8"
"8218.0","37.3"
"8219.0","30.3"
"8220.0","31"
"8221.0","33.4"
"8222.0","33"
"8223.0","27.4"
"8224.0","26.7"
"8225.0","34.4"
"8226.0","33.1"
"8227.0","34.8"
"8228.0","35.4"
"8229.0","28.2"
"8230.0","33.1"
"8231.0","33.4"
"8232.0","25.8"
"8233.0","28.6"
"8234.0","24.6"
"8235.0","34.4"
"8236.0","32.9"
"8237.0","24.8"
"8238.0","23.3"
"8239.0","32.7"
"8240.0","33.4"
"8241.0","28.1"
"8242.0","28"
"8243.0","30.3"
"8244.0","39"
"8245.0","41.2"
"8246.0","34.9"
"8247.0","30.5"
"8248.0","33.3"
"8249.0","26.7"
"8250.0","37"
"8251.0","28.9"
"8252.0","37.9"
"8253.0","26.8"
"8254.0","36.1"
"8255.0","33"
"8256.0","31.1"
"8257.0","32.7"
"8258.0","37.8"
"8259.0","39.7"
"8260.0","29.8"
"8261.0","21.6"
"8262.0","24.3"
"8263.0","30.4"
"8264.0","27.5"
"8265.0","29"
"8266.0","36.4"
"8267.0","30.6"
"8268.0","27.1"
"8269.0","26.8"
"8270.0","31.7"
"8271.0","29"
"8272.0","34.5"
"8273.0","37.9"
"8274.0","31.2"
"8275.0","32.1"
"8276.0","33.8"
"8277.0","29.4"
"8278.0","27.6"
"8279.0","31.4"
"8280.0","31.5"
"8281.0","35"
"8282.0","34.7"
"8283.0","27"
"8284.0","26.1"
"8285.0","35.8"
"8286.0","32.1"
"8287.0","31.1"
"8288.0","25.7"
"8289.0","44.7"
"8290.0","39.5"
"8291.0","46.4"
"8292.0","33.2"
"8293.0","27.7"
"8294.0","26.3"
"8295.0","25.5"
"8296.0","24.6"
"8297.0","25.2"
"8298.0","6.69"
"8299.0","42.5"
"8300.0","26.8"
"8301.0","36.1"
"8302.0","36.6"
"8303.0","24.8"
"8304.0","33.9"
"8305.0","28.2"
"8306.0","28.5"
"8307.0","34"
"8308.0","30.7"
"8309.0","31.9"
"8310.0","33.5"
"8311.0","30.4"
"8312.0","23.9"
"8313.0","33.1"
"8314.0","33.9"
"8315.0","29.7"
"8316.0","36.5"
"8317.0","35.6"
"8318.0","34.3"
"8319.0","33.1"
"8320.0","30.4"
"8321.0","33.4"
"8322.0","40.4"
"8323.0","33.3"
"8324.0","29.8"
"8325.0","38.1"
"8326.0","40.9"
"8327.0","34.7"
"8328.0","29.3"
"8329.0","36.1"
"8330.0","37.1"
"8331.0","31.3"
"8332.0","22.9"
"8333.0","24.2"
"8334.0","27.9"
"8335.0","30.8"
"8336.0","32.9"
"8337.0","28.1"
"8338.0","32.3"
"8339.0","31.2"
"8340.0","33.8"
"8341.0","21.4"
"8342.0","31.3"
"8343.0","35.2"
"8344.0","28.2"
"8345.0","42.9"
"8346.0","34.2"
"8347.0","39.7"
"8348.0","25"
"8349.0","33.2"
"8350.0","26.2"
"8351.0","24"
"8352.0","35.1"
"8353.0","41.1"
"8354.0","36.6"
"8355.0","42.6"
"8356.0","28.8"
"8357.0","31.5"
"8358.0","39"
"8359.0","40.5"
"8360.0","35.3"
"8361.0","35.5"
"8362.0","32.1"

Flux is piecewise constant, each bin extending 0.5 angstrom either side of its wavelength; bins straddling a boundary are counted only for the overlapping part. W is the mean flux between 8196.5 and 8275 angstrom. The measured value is 31.4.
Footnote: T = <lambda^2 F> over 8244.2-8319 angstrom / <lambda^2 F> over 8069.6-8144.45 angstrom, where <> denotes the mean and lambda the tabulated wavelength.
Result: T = 1.10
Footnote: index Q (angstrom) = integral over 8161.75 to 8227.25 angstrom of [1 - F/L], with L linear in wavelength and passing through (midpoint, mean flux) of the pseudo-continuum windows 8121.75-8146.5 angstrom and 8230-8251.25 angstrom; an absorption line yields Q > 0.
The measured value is -0.6 angstrom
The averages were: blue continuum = 30.4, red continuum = 31.1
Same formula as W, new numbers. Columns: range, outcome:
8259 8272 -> 29.3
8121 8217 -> 30.6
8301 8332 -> 32.8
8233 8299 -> 31.1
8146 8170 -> 30.6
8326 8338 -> 31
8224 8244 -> 30.6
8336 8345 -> 31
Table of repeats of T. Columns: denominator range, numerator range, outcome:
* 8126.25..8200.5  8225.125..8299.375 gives 1.06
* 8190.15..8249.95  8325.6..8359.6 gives 1.08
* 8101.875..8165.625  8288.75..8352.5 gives 1.11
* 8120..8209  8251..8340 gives 1.07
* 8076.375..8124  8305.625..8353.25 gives 1.12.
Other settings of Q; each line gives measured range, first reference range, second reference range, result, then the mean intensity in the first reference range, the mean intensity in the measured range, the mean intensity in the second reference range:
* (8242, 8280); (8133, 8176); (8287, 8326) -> -0.4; 30.5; 31.8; 31.9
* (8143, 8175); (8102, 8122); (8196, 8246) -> -0.4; 29.9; 30.9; 31.2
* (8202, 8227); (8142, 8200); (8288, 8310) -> -0.6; 30.6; 31.5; 31.1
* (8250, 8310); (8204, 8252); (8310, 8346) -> 1.2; 31.4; 31.2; 32.3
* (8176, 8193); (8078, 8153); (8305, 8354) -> 0.3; 30.3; 30.3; 32.2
